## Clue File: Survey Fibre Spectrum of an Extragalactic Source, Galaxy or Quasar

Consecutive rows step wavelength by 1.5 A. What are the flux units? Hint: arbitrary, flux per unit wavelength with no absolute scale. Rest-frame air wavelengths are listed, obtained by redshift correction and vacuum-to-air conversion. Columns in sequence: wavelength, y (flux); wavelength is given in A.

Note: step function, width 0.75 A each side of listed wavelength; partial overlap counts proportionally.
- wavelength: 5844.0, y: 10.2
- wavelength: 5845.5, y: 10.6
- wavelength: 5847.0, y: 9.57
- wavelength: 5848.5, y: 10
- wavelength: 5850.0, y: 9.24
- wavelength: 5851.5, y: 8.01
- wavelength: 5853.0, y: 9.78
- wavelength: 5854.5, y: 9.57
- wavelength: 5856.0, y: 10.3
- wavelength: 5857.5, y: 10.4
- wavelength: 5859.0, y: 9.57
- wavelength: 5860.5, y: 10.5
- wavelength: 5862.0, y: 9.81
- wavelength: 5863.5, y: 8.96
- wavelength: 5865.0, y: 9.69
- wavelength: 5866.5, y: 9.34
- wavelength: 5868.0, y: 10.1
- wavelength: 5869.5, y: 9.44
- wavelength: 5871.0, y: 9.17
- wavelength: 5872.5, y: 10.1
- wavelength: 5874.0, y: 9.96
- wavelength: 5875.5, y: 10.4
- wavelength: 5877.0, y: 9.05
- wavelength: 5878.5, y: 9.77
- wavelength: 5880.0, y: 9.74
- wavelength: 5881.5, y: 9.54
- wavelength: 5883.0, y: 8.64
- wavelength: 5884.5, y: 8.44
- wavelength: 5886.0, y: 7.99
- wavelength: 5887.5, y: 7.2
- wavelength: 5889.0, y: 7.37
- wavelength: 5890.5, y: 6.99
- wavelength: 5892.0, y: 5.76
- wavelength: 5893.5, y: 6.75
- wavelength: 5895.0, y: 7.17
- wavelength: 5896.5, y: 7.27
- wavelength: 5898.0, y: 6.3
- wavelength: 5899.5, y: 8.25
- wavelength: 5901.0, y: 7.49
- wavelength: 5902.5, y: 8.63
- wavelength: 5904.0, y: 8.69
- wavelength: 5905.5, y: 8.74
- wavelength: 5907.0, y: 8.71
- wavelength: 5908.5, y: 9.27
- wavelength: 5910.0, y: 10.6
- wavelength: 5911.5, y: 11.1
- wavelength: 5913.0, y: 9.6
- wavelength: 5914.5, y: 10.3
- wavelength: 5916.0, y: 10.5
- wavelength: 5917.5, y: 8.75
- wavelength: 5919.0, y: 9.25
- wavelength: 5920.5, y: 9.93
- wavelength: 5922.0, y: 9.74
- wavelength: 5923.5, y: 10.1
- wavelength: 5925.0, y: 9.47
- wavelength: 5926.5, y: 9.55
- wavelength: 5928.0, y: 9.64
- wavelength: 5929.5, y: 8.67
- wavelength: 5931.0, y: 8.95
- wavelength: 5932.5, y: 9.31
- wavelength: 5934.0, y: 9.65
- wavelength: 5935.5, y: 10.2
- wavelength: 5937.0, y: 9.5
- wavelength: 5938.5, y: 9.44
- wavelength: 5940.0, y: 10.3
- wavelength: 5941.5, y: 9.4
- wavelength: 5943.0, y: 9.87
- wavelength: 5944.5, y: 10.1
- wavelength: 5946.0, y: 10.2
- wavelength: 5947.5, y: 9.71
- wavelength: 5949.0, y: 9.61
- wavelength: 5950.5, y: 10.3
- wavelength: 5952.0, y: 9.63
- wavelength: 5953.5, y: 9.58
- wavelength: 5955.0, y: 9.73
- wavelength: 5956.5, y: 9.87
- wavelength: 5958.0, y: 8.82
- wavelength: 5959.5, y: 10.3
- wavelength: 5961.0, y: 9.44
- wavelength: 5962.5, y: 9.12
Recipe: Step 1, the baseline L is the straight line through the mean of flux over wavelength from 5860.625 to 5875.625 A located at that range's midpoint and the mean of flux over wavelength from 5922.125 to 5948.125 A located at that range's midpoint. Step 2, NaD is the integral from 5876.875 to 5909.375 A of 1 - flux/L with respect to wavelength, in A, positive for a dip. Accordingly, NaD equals 5.4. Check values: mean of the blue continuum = 9.7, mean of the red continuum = 9.65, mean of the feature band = 8.07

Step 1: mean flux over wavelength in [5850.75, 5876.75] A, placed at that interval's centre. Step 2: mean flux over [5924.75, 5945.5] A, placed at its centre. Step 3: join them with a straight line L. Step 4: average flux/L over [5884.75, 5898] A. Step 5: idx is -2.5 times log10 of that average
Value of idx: 0.34 mag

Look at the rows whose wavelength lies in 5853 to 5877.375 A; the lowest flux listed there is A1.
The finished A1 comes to 8.96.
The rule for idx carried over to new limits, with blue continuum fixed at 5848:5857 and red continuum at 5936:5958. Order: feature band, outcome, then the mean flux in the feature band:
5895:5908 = 0.20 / 7.99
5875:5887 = 0.05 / 9.13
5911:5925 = -0.02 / 9.87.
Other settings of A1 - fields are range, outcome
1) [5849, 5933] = 5.76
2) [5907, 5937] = 8.67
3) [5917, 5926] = 8.75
